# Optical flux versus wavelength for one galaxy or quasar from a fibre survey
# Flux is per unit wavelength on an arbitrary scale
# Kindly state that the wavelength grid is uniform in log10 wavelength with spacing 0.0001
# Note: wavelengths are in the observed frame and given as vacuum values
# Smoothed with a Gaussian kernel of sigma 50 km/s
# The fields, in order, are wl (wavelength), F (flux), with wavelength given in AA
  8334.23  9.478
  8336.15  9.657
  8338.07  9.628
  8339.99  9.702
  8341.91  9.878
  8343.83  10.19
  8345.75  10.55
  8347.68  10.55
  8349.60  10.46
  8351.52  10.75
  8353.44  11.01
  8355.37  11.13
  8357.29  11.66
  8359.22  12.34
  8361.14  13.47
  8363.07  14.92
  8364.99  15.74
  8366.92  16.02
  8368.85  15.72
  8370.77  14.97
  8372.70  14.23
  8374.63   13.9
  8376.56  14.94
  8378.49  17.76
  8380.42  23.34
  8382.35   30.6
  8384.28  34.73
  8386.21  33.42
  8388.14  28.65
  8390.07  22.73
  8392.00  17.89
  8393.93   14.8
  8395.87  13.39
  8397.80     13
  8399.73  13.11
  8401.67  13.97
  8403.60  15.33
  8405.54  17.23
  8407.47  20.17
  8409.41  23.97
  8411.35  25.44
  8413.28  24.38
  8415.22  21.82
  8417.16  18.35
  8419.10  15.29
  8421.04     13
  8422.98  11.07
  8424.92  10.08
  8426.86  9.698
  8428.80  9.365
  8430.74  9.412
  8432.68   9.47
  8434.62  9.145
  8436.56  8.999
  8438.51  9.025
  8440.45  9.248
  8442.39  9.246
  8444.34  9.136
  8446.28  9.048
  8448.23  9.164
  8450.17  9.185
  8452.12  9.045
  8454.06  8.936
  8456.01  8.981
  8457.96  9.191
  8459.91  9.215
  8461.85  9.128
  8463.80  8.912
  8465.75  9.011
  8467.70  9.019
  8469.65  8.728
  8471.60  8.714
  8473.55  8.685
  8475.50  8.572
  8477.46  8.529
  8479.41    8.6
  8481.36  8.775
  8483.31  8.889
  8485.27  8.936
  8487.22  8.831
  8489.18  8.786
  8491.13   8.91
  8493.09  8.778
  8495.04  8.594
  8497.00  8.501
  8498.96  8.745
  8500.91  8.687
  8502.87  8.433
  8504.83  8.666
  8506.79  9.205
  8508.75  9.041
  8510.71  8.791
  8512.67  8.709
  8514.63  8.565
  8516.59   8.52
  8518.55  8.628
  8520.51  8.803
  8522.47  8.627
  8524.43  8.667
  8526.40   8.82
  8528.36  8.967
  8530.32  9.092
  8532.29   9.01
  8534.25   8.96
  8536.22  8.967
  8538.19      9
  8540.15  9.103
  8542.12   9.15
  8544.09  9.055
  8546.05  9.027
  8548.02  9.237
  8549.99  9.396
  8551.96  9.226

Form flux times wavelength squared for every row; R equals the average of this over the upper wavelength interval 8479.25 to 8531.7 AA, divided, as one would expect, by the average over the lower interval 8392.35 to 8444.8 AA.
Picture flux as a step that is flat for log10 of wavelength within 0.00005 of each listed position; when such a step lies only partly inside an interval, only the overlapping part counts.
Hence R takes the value 0.64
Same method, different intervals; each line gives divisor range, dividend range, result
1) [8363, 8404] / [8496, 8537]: 0.48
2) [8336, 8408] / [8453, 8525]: 0.57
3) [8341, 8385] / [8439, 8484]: 0.61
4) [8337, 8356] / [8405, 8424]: 1.87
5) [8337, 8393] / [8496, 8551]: 0.57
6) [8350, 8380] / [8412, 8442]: 0.91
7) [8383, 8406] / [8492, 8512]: 0.45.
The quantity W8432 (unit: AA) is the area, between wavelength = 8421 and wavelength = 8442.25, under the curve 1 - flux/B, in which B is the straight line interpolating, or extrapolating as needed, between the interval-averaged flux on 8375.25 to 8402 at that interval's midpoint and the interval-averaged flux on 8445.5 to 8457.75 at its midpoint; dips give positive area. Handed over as 5.2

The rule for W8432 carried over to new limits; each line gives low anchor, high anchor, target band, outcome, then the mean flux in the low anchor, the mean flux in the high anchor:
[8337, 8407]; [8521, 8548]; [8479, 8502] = 4.43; 15.9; 8.96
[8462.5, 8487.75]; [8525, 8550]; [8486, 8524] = 0.77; 8.79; 9.04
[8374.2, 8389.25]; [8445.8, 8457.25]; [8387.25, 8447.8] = 8.53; 25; 9.06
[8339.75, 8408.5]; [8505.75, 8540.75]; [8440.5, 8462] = 5.72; 16.3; 8.86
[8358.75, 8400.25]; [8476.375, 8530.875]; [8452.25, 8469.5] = 4.46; 18.8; 8.75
